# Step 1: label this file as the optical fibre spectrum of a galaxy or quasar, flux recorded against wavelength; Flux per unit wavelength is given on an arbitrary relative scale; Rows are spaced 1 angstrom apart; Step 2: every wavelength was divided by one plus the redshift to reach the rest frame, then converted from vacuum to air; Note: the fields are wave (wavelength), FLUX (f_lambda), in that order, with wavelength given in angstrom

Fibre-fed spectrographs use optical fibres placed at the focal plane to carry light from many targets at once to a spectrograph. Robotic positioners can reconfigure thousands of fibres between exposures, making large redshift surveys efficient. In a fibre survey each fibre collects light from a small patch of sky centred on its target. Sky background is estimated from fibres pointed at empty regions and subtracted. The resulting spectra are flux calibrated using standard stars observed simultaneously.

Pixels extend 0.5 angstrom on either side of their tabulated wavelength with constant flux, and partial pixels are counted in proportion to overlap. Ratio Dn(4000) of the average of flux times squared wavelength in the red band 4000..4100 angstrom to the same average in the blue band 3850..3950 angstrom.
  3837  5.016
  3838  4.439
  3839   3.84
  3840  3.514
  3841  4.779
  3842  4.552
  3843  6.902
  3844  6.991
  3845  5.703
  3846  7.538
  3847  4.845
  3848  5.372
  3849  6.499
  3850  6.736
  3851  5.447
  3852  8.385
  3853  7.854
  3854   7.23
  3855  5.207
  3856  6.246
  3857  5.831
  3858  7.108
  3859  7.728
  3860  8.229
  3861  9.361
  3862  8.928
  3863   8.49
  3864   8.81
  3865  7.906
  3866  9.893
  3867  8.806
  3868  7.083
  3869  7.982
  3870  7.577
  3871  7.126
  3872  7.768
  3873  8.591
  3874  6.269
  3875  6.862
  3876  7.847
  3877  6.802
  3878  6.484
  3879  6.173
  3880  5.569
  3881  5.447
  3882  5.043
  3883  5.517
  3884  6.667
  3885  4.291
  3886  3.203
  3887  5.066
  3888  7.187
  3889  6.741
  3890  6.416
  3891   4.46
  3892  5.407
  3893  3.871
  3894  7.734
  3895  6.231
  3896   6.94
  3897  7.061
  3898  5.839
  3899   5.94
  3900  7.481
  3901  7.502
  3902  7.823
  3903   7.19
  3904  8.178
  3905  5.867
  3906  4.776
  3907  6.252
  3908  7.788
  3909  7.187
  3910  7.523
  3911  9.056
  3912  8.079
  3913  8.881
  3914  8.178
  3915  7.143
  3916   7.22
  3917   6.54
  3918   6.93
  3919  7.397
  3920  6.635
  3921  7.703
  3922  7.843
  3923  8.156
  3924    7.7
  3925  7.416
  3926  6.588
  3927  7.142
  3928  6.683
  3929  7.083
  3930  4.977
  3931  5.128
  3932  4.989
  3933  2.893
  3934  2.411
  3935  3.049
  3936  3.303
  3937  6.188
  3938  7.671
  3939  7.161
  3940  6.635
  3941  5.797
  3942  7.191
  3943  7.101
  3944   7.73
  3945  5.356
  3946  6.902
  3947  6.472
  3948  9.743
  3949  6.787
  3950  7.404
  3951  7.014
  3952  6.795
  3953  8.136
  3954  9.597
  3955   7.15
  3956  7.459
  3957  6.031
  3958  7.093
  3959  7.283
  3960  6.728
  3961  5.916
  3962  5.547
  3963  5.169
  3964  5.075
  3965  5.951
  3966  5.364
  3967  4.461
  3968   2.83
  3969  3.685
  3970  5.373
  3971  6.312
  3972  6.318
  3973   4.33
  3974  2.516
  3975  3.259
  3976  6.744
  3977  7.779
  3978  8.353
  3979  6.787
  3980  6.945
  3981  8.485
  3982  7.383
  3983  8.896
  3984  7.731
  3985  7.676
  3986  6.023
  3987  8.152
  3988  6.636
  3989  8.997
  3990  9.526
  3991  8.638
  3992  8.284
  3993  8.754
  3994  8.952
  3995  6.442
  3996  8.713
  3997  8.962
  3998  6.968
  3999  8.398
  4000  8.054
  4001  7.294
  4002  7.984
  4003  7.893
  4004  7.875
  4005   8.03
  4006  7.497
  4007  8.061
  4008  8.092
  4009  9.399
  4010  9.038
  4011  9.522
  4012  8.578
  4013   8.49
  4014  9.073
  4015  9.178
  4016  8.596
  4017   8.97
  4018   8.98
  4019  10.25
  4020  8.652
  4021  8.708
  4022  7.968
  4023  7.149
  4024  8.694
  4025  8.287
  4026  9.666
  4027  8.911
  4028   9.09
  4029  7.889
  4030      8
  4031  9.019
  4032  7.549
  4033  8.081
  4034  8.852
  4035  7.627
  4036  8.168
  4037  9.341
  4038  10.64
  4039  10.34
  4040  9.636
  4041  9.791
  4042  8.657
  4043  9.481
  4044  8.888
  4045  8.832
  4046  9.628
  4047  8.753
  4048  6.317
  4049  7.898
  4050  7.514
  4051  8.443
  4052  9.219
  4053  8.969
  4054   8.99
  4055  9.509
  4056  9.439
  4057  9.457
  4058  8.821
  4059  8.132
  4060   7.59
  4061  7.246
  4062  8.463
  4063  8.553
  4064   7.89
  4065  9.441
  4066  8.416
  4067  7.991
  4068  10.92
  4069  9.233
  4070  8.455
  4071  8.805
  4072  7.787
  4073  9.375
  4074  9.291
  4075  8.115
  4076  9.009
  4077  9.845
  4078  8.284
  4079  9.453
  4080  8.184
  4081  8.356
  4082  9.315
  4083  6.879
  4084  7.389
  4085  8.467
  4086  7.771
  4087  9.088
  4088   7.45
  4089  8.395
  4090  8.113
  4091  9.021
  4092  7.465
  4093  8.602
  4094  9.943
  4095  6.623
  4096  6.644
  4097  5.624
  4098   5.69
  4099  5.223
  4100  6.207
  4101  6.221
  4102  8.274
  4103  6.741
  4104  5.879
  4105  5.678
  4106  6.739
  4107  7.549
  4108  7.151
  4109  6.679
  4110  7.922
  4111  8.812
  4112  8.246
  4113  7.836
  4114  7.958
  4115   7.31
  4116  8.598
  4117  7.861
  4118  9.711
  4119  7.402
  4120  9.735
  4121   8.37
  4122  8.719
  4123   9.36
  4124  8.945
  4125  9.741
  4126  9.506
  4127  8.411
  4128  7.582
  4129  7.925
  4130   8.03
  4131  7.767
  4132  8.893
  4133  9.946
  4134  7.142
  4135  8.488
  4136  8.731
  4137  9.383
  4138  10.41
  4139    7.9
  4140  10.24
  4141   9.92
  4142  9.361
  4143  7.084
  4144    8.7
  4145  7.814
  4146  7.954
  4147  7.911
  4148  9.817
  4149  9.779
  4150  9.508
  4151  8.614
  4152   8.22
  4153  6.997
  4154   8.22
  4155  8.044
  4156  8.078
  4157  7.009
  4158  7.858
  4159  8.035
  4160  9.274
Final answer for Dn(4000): 1.3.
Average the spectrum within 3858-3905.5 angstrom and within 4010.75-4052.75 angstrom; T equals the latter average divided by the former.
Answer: 1.27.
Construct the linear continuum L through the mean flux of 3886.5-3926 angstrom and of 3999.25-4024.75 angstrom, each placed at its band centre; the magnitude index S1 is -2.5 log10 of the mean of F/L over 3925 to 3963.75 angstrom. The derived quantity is 0.177 mag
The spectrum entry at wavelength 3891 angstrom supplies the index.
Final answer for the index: 4.46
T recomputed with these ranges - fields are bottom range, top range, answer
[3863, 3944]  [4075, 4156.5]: 1.23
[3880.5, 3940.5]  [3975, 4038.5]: 1.29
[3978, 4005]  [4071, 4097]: 1.05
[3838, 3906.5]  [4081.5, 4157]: 1.23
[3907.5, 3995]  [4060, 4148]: 1.22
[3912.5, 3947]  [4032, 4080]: 1.36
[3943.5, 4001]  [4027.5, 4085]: 1.26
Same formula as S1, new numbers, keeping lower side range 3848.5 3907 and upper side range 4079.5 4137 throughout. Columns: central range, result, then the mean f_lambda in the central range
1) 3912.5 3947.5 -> 0.09 mag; 6.46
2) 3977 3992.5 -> -0.08 mag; 7.9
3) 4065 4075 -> -0.15 mag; 8.91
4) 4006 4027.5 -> -0.17 mag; 8.74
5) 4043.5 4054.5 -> -0.12 mag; 8.5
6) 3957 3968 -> 0.25 mag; 5.73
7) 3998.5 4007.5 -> -0.07 mag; 7.9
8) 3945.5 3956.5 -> -0.06 mag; 7.59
